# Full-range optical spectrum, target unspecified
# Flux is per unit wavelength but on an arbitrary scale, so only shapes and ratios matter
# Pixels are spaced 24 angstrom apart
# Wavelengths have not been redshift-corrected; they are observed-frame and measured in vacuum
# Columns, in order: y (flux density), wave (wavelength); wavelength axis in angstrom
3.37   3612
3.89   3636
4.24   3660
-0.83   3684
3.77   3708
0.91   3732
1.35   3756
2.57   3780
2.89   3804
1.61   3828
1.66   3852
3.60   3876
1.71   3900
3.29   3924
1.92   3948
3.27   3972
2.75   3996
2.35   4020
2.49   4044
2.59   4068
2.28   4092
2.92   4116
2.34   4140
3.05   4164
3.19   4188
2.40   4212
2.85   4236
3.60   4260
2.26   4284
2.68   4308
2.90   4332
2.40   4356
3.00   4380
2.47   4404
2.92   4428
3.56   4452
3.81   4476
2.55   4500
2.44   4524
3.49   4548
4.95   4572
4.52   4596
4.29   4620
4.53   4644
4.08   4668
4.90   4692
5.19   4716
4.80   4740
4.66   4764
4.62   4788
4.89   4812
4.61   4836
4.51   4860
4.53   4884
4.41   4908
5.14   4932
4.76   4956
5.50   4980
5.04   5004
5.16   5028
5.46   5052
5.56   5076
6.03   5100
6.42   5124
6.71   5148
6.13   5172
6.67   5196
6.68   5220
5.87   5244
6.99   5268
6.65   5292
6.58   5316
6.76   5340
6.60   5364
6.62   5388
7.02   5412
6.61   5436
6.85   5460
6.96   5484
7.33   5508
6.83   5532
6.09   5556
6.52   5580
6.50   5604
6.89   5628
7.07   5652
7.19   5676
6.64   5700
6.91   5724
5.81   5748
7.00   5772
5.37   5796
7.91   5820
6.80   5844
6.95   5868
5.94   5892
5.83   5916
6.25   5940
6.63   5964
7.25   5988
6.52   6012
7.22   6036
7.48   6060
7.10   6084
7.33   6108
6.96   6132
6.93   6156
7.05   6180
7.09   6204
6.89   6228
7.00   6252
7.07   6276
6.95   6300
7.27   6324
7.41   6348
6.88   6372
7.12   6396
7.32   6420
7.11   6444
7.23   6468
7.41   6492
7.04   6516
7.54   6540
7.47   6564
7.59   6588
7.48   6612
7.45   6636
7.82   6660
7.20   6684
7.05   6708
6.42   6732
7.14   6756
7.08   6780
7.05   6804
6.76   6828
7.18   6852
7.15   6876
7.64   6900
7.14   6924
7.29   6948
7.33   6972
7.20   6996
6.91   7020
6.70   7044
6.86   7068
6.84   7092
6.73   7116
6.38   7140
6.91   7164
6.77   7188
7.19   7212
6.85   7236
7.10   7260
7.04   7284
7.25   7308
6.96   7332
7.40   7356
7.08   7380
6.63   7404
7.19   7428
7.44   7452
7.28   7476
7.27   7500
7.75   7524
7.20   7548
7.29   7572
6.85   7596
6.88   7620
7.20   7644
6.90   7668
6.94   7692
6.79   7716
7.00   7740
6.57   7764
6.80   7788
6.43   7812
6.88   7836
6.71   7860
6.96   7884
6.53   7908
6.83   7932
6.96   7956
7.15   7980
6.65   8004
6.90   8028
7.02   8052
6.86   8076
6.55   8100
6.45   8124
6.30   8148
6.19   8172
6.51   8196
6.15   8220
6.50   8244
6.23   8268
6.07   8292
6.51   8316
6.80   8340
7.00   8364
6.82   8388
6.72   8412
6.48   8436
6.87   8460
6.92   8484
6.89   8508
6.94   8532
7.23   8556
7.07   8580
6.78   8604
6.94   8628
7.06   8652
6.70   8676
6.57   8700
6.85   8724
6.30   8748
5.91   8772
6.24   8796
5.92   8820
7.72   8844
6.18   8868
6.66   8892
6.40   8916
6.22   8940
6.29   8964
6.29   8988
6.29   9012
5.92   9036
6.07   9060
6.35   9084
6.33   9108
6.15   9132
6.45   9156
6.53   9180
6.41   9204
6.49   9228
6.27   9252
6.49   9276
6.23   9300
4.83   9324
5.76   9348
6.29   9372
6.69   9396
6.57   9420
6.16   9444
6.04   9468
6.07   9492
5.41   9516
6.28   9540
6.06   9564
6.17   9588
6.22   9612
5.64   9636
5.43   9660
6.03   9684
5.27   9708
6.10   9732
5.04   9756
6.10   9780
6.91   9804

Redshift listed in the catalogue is 0.14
